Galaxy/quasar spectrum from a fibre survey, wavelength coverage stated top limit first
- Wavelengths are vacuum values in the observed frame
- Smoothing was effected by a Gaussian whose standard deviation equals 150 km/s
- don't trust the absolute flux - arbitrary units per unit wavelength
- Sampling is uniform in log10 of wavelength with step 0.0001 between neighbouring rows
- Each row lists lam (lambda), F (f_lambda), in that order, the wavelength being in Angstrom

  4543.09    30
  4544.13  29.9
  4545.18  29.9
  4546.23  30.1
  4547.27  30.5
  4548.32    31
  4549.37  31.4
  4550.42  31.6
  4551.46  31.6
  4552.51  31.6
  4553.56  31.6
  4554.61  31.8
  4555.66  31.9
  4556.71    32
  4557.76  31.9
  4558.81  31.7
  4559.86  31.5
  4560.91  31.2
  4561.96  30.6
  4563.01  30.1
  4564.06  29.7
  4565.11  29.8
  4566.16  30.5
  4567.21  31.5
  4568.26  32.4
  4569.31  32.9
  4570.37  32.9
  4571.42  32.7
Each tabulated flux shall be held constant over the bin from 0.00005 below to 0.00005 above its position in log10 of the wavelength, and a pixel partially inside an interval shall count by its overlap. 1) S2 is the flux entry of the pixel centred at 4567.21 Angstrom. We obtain 31.5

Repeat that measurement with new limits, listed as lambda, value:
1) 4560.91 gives 31.2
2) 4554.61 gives 31.8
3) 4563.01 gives 30.1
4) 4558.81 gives 31.7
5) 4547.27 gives 30.5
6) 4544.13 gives 29.9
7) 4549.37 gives 31.4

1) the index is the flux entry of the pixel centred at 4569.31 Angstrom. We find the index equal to 32.9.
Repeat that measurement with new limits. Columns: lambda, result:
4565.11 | 29.8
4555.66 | 31.9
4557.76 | 31.9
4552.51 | 31.6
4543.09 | 30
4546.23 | 30.1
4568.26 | 32.4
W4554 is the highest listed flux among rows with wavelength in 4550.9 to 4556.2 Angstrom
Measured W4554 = 31.9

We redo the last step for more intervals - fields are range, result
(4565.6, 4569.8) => 32.9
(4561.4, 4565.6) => 30.6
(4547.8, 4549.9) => 31.4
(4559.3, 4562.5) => 31.5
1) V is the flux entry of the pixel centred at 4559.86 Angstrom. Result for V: 31.5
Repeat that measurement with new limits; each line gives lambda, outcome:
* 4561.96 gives 30.6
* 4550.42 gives 31.6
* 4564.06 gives 29.7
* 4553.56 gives 31.6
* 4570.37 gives 32.9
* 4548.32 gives 31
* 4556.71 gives 32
